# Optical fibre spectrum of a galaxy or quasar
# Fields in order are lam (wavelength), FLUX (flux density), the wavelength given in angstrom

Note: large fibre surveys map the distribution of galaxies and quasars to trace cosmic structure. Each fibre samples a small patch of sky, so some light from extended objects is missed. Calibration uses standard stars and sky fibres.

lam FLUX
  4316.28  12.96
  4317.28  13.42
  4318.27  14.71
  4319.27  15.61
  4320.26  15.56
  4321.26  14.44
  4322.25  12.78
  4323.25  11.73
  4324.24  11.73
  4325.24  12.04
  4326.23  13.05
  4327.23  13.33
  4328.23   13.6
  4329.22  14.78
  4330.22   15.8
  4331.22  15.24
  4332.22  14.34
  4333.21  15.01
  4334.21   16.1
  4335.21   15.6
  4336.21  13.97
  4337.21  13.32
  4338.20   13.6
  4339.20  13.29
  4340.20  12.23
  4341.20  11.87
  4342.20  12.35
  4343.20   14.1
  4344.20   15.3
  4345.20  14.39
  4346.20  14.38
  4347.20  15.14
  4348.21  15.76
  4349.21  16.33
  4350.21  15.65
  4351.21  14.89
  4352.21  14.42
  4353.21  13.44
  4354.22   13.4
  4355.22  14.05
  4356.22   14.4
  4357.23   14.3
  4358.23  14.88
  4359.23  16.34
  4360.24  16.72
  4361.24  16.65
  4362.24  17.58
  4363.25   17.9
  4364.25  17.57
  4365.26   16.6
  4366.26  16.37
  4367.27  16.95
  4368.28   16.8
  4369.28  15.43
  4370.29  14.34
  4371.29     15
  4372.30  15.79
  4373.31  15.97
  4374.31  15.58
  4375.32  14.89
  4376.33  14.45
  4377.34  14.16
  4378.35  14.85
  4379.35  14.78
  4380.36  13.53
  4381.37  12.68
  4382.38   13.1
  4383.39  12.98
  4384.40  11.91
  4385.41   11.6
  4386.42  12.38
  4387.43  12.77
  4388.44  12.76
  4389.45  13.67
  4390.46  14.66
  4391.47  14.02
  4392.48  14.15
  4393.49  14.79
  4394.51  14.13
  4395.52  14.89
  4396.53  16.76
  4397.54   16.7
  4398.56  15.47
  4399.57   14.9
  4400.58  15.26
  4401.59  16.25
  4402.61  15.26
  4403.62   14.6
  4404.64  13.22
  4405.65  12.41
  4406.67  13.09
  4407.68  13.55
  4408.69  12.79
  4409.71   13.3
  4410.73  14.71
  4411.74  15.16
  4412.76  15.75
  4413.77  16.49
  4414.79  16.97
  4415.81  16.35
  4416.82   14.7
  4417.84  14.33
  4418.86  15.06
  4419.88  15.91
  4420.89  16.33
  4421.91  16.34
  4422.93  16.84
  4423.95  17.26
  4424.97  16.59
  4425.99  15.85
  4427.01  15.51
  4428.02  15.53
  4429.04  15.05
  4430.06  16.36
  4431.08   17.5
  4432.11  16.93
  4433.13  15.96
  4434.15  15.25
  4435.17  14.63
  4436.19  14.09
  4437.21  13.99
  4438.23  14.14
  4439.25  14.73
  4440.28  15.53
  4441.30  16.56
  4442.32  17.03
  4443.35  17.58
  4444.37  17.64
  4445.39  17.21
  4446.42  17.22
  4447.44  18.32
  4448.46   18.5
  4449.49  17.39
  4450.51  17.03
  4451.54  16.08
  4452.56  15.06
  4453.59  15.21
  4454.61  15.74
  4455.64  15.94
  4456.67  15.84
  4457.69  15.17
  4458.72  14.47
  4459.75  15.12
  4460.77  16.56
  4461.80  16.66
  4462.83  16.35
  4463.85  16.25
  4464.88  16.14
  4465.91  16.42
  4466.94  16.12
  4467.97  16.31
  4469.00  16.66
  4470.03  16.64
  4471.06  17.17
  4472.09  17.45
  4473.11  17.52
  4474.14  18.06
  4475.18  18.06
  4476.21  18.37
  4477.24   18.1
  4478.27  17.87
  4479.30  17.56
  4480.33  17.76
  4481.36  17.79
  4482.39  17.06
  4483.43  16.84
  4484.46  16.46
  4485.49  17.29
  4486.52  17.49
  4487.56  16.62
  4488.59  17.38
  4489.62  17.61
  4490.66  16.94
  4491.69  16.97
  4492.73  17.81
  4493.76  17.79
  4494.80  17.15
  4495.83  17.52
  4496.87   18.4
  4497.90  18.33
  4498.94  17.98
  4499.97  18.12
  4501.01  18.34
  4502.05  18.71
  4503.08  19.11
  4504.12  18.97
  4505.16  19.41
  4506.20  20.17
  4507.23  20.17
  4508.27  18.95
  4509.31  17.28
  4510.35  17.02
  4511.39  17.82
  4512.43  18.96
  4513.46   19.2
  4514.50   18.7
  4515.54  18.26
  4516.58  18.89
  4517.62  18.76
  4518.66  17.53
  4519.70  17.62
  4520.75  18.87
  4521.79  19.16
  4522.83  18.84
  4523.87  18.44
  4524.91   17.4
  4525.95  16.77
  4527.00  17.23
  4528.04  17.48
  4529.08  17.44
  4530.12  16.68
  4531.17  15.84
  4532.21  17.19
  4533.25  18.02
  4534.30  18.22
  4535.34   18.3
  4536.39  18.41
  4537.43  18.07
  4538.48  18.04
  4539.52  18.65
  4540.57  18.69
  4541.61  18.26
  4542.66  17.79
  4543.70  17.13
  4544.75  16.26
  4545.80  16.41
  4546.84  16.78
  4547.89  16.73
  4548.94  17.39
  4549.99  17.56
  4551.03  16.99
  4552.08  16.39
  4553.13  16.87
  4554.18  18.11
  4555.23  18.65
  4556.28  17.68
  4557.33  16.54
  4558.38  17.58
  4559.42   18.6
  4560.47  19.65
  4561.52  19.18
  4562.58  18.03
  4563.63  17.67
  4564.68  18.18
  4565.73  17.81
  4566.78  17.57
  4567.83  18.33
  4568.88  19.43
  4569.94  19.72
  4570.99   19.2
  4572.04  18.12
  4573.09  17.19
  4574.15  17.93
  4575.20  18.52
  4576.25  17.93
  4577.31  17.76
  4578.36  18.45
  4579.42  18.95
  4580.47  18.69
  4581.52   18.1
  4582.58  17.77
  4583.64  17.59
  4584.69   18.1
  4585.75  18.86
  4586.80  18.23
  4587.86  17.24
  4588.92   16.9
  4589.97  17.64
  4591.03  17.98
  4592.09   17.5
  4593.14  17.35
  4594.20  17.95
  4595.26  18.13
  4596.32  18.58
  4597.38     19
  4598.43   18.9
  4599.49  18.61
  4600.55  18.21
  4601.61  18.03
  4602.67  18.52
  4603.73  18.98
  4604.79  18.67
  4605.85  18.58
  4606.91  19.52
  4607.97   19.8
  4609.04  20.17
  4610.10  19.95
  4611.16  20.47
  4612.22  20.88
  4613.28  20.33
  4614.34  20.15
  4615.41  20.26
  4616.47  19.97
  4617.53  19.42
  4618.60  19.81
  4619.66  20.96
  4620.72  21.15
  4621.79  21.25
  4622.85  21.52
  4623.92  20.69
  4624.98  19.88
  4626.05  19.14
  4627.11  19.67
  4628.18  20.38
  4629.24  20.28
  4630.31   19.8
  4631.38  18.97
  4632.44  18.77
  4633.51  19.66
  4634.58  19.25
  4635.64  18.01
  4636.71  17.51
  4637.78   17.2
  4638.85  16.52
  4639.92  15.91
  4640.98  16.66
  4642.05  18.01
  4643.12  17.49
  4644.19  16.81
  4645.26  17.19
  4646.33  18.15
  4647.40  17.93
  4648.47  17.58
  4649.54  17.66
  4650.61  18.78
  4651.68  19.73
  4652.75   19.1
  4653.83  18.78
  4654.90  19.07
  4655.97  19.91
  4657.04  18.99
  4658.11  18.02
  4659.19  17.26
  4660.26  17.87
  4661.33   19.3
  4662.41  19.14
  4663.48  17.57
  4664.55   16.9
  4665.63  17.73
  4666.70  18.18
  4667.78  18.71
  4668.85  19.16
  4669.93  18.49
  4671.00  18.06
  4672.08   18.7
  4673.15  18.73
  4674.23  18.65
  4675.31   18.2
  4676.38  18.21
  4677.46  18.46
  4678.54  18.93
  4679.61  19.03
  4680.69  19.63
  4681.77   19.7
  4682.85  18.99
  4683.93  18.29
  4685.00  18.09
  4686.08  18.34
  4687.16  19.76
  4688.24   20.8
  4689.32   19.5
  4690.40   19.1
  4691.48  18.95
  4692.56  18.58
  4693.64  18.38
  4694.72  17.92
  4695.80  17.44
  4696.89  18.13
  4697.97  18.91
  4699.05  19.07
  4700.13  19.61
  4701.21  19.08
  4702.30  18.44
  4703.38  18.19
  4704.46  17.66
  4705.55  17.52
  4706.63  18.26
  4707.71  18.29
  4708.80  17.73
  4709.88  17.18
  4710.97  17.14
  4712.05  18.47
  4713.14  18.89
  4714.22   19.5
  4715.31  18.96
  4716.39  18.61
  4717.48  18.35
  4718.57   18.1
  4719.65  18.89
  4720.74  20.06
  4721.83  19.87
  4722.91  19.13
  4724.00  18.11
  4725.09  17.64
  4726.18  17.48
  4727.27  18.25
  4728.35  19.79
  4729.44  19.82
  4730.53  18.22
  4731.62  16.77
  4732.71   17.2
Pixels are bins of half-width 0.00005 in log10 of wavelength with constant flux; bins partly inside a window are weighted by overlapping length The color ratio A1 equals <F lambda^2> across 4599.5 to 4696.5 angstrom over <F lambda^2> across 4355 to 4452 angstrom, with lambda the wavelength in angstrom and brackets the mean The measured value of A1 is 1.4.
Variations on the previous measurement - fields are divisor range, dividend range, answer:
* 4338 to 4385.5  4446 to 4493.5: 1.20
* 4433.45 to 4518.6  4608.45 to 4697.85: 1.19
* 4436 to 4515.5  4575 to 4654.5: 1.16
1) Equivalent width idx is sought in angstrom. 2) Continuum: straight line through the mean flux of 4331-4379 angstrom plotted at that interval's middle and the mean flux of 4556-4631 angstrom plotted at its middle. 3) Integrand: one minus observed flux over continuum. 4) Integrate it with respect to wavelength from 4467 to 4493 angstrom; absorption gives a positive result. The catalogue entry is -0.4 angstrom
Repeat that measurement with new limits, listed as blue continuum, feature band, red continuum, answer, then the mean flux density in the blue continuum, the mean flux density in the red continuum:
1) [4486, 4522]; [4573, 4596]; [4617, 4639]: 1.36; 18.2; 19.6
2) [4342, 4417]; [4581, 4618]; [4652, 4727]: -2.68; 14.8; 18.6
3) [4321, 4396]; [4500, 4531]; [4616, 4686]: -2.92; 14.5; 18.7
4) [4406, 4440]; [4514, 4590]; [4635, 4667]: -4.91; 15.4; 18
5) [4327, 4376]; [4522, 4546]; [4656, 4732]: -1.08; 15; 18.6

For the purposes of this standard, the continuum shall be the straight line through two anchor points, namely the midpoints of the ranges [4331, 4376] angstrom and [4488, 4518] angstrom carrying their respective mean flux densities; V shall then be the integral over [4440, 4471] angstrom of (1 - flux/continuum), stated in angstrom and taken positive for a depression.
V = 1.48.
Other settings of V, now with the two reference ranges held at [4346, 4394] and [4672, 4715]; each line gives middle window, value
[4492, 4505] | -1.5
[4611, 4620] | -1.3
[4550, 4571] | -1.3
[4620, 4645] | -1.4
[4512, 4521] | -1.1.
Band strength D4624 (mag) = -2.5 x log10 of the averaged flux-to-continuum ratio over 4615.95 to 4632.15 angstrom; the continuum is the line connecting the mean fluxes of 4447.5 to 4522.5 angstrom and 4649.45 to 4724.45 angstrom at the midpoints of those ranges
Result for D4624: -0.11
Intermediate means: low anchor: 17.5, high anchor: 18.6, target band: 20.2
